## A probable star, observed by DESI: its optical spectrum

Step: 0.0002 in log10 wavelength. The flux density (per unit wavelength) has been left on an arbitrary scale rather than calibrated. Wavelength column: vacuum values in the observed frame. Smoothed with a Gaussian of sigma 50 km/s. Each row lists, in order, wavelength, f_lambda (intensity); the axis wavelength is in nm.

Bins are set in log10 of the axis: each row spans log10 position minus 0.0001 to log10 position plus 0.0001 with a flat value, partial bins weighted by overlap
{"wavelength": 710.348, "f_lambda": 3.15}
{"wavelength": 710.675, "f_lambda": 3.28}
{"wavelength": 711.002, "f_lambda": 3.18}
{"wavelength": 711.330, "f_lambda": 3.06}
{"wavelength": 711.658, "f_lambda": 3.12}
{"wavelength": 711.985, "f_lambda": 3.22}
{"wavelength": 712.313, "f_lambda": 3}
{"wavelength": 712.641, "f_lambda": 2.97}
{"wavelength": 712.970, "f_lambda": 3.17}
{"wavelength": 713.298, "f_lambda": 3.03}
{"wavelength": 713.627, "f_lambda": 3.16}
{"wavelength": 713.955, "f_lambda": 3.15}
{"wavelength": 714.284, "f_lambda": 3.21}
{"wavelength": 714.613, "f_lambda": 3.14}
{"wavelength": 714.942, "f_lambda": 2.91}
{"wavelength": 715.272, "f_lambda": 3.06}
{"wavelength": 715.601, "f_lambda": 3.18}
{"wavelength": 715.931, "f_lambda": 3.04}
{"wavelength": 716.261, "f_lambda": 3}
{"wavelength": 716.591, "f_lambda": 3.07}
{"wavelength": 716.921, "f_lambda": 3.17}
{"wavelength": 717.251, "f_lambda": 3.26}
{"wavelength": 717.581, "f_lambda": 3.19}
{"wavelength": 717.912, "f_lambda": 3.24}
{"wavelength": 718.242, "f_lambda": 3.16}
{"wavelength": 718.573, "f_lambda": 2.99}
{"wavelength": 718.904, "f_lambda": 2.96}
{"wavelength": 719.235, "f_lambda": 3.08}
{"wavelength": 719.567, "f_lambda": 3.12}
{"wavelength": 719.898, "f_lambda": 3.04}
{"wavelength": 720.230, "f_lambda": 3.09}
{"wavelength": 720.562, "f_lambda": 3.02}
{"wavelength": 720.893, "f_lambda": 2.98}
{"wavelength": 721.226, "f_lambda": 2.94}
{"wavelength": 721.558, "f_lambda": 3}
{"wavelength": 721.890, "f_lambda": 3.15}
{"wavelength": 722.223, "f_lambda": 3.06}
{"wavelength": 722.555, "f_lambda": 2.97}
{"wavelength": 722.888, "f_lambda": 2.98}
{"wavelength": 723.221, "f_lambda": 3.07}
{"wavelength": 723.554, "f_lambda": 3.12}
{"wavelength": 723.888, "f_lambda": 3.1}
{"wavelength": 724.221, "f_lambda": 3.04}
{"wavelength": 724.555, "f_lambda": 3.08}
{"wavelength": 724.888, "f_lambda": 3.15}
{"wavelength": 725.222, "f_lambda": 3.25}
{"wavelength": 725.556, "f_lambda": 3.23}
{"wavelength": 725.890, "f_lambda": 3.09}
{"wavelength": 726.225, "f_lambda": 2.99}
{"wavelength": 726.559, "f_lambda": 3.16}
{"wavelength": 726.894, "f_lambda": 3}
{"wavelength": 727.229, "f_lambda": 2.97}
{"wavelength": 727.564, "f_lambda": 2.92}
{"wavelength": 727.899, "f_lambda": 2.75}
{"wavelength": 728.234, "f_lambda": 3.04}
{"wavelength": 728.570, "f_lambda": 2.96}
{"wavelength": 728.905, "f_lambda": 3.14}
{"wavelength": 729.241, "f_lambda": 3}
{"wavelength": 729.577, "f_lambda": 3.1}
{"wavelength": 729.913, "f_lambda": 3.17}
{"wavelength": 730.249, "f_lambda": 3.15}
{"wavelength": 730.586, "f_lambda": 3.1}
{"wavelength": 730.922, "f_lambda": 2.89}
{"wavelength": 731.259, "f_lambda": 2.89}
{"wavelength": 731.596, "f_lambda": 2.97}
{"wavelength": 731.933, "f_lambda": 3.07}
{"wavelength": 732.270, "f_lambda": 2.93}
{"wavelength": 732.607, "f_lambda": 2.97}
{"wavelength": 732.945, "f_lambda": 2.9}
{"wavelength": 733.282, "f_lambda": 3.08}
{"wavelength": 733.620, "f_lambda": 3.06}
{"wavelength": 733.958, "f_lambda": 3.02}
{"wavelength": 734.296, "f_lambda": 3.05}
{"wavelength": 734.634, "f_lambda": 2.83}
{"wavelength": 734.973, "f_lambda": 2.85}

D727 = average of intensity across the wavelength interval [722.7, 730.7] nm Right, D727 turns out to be 3.06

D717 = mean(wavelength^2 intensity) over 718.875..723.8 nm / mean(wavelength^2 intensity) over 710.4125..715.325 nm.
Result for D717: 1.00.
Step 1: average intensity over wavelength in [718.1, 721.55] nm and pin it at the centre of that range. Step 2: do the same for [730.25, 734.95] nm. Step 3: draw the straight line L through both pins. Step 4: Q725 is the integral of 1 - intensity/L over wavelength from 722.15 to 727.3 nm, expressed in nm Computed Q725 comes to -0.11 nm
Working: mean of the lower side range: 3.03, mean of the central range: 3.08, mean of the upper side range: 2.98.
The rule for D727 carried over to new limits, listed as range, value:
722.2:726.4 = 3.09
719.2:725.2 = 3.06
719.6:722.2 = 3.04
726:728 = 2.97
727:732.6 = 3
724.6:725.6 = 3.19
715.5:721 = 3.09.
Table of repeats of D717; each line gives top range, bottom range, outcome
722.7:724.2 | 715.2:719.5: 1.00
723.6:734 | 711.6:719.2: 1.02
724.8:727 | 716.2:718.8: 1.02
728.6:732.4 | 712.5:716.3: 1.03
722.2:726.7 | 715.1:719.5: 1.02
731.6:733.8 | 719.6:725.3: 1.01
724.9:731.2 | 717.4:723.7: 1.02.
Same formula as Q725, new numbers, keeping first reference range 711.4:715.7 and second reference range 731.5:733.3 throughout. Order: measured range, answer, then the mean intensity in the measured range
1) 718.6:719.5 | 0.01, 3.02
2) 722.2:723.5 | 0.01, 3.03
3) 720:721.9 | 0.02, 3.02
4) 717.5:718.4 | -0.04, 3.2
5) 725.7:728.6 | 0.02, 2.99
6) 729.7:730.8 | -0.05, 3.13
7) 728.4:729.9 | -0.03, 3.06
